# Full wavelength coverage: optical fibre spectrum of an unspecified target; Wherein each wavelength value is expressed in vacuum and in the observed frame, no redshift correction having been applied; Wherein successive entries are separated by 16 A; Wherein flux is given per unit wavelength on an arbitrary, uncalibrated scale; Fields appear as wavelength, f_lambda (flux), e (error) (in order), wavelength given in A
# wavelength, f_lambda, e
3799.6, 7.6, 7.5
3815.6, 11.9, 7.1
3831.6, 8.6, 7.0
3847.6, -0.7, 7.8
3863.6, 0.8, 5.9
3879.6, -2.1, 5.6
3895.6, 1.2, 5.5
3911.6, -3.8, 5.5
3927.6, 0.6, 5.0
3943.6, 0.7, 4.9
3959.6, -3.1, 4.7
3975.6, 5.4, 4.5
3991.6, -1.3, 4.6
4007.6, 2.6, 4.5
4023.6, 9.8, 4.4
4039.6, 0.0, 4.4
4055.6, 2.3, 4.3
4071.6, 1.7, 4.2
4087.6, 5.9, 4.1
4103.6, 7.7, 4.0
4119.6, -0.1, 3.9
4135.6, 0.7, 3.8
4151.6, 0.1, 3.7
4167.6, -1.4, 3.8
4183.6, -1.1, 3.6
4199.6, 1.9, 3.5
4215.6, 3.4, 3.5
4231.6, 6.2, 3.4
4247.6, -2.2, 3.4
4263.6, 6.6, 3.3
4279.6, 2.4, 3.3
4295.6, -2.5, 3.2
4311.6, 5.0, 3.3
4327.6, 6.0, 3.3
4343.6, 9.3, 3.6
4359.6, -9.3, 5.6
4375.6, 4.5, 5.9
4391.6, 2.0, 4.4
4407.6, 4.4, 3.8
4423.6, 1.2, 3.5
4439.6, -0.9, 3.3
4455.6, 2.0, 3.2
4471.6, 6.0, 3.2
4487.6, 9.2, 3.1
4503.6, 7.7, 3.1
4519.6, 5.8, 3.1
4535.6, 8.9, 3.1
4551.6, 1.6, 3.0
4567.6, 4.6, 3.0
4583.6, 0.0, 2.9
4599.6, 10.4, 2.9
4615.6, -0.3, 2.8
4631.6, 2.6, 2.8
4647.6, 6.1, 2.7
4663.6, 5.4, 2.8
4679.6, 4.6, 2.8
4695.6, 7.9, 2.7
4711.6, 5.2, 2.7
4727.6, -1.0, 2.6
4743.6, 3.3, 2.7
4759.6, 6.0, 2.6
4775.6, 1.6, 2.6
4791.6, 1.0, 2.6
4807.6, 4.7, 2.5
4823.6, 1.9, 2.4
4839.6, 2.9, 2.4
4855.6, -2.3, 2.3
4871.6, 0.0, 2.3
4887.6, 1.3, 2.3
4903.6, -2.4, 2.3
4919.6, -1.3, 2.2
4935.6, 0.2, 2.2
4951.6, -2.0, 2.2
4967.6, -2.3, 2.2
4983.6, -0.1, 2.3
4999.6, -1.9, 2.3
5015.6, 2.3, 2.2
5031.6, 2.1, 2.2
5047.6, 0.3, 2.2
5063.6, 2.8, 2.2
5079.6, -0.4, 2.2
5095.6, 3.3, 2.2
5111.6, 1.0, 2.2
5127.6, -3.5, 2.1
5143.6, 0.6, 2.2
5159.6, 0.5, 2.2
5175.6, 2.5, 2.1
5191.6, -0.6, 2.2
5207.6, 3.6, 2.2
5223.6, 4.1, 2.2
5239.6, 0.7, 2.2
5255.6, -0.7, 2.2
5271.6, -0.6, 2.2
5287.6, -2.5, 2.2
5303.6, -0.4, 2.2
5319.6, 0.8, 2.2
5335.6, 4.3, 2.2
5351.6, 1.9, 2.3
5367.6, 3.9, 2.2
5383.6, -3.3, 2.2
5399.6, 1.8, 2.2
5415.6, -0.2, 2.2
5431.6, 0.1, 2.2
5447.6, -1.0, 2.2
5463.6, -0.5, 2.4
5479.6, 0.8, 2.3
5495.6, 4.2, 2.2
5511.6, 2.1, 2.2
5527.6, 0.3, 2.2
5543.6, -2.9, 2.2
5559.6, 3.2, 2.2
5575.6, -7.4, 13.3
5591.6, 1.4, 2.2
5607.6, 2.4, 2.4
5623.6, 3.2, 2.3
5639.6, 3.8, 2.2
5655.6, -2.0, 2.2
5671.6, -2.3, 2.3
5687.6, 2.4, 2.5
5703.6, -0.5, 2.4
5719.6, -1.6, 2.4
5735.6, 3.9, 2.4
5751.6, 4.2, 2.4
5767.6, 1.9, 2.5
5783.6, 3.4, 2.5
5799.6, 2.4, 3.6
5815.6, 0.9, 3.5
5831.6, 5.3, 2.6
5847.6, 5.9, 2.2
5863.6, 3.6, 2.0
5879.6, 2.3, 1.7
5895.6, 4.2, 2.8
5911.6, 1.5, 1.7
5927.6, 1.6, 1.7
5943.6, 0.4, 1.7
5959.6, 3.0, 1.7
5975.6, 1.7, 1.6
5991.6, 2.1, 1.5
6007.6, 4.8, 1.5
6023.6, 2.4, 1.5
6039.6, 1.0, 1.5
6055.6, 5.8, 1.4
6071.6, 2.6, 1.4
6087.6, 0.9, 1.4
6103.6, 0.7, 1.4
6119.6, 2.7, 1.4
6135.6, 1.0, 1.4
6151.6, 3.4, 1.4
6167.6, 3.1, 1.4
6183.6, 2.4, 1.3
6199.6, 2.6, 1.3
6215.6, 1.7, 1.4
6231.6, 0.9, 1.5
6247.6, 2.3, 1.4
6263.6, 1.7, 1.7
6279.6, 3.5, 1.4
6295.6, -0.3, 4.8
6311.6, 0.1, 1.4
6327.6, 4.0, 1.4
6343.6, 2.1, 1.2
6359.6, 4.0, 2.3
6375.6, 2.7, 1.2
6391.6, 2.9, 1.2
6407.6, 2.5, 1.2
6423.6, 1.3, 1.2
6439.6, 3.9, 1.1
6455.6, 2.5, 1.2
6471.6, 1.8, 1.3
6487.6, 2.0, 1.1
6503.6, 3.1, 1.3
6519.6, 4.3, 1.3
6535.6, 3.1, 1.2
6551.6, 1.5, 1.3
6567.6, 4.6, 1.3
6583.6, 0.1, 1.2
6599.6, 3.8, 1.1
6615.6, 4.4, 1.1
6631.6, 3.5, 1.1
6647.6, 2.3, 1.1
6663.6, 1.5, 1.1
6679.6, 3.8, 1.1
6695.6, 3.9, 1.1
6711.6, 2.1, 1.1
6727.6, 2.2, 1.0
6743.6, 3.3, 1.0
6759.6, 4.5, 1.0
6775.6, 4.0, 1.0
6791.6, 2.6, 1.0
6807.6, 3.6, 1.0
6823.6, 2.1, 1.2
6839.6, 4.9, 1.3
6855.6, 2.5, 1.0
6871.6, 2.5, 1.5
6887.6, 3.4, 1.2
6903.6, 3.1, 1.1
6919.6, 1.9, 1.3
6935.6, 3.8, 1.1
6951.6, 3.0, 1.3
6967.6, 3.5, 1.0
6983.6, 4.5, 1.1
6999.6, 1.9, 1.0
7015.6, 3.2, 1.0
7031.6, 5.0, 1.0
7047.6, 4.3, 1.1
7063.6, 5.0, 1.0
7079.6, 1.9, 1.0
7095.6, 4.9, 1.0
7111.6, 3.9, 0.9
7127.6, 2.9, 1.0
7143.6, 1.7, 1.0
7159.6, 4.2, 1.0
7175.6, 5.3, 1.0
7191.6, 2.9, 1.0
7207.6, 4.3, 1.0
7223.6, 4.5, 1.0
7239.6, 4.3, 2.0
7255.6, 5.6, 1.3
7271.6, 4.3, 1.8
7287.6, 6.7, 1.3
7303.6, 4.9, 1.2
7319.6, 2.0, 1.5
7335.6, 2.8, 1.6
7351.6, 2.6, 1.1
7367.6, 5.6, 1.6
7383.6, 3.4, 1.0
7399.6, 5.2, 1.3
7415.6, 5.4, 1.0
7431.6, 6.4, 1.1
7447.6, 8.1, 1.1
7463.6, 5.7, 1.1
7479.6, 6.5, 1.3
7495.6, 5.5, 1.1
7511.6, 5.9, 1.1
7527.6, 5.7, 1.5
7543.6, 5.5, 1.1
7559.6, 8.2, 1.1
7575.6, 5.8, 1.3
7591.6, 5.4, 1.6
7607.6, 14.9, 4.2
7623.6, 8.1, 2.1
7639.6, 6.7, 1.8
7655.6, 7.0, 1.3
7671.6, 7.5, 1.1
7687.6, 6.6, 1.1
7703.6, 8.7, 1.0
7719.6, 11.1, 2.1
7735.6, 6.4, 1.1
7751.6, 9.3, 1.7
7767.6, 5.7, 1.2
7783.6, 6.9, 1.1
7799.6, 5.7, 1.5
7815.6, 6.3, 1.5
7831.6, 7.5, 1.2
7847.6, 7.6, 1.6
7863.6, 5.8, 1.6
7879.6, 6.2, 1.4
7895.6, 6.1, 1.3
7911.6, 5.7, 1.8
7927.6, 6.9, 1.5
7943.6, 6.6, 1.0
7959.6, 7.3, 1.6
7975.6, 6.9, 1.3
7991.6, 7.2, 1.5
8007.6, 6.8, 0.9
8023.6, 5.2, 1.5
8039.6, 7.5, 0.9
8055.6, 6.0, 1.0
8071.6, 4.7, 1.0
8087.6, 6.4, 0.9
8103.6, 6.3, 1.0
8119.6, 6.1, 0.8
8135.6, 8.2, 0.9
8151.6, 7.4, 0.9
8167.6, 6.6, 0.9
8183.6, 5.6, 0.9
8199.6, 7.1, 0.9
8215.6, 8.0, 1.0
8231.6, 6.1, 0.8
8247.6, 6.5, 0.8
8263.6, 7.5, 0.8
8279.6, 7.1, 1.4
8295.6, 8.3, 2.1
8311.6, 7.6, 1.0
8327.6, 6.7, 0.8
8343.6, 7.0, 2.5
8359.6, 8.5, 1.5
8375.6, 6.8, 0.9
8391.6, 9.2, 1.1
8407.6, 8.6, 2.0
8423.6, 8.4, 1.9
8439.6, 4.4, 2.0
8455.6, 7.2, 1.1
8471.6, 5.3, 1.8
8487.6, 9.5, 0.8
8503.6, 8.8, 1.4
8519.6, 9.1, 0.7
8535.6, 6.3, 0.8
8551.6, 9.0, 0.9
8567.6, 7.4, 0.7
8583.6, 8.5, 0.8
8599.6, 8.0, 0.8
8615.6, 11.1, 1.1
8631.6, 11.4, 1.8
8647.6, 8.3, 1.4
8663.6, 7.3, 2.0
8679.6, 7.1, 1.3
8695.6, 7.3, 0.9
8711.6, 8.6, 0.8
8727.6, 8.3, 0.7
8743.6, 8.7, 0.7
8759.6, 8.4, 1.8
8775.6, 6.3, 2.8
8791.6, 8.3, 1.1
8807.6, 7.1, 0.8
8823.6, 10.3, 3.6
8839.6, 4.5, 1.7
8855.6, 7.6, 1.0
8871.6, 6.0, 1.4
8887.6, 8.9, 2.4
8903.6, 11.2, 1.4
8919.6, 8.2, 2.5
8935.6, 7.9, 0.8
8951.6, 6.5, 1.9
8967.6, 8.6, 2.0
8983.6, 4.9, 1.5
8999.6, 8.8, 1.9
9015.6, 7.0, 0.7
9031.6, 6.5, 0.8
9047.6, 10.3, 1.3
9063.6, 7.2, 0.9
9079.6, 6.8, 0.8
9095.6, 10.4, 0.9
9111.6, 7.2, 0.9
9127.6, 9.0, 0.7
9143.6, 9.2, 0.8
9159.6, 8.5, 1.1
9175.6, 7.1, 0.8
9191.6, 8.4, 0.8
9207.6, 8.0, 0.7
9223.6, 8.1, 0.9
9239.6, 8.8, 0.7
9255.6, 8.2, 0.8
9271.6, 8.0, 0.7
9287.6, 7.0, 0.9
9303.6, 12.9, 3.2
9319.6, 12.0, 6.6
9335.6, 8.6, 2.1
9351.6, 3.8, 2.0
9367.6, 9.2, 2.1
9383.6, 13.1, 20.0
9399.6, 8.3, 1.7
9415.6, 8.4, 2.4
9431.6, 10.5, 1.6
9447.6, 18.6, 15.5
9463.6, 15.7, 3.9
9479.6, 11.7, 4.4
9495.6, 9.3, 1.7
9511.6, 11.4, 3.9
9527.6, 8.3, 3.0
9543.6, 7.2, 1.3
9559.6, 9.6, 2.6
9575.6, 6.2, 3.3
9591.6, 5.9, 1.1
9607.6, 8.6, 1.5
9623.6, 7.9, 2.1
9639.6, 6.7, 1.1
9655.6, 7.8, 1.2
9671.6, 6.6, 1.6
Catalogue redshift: 0.86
